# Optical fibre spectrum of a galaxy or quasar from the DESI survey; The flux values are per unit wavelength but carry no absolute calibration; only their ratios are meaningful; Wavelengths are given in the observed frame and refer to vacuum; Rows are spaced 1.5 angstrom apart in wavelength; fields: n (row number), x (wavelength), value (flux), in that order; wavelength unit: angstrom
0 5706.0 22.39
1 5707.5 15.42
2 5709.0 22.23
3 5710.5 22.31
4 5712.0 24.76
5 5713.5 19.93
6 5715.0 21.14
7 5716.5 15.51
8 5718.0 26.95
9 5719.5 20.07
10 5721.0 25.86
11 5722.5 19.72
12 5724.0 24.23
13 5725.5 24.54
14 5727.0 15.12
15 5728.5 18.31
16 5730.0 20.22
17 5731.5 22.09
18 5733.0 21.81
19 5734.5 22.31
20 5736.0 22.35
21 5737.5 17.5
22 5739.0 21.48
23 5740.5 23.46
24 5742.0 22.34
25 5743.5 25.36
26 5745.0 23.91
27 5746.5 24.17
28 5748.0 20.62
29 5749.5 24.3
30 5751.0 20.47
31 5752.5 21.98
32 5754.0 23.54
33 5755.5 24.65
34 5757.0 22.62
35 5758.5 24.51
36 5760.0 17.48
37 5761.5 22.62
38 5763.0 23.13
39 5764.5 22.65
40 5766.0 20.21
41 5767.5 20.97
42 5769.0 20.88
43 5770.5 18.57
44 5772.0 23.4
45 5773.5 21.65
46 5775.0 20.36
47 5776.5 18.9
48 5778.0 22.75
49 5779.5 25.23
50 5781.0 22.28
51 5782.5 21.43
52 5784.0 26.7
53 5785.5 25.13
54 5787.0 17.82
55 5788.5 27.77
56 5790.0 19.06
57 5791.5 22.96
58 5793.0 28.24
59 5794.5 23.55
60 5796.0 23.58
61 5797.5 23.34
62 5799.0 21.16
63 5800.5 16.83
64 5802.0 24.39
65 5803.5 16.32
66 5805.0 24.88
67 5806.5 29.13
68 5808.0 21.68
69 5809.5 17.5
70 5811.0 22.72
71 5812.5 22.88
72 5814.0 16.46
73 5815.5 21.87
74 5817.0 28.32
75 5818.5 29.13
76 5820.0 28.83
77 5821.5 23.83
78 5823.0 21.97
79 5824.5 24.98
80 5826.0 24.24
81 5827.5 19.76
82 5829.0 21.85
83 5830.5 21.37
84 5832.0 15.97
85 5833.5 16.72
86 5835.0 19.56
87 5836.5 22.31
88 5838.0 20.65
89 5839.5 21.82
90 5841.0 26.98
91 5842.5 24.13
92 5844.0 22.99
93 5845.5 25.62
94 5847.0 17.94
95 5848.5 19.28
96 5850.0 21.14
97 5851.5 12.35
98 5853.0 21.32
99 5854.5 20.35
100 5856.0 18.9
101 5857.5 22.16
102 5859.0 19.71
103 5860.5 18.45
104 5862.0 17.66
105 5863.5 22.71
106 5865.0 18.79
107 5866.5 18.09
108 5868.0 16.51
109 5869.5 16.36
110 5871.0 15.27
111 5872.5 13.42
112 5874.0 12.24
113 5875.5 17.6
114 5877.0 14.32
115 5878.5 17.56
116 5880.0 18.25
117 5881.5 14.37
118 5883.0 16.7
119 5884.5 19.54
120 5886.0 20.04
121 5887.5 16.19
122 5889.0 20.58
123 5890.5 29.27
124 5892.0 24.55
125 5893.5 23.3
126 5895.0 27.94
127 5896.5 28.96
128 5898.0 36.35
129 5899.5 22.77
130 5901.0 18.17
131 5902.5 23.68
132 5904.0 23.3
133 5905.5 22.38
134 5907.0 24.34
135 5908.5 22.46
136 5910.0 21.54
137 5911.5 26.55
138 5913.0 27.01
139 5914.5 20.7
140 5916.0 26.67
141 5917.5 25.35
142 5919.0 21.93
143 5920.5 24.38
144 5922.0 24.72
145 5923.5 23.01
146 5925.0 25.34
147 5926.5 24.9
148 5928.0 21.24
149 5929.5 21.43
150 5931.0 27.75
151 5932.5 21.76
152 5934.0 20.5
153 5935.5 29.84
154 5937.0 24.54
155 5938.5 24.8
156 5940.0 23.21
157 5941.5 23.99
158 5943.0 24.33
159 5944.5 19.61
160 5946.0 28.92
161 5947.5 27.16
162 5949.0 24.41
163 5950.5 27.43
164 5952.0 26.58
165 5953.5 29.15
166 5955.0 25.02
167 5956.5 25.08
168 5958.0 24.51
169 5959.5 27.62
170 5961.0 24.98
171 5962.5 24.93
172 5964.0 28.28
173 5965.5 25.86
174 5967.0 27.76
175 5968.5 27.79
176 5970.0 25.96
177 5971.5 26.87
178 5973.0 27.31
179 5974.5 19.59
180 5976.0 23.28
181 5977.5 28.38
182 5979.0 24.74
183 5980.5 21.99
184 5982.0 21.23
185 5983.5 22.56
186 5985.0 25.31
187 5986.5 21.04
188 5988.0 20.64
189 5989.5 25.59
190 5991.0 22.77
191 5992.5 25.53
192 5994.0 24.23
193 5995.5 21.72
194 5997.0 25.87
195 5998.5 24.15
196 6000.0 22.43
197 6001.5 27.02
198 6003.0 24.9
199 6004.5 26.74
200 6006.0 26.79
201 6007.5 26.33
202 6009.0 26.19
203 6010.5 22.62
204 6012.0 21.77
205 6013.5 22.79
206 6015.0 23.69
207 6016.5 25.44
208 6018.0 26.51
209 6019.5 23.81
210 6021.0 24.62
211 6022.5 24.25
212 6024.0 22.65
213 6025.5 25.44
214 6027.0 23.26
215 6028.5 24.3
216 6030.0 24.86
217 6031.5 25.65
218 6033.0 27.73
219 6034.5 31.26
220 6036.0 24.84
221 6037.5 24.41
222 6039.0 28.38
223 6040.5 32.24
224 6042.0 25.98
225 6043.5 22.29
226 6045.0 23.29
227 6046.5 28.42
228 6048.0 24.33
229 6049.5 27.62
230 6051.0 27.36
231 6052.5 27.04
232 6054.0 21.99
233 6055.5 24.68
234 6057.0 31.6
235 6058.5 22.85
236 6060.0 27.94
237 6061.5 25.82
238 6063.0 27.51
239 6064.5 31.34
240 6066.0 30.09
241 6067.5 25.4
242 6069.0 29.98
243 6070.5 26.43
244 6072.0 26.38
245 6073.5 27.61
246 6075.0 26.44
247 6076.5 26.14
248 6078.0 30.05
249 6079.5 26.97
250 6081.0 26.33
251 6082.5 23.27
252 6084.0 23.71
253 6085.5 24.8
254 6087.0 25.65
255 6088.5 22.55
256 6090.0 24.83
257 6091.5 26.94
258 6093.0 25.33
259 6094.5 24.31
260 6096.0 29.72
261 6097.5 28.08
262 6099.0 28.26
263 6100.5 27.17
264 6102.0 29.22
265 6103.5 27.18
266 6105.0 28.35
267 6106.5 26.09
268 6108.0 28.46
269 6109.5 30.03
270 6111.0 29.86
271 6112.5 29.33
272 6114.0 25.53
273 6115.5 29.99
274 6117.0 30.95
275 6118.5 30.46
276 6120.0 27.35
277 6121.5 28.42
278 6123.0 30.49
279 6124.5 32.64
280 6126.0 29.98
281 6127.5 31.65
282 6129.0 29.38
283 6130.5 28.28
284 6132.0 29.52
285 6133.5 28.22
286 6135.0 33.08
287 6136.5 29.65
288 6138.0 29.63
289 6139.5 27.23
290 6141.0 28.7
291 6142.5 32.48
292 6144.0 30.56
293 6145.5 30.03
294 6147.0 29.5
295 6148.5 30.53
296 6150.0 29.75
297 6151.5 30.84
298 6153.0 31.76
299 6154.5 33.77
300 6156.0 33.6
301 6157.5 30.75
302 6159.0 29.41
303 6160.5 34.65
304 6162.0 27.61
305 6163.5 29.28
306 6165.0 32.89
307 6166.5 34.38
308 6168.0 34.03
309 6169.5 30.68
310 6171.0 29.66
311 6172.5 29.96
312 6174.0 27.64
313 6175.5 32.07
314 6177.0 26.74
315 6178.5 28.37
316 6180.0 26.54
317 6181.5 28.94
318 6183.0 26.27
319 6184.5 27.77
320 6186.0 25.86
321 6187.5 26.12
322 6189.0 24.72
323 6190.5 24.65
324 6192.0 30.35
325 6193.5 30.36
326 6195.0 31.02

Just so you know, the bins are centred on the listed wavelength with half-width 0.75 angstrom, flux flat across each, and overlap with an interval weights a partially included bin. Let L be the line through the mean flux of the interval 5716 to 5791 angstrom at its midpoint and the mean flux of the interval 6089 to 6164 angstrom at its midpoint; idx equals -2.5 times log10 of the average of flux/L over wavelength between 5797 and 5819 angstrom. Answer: 0.03 mag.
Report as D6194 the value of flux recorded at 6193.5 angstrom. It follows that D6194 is 30.36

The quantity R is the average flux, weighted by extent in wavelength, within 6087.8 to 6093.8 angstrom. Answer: 24.9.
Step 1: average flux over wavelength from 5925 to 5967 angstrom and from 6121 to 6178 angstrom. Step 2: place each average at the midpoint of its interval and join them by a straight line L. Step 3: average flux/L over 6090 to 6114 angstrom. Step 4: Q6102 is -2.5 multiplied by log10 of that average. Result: 0.06 mag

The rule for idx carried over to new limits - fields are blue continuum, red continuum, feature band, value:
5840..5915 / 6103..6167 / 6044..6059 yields 0.05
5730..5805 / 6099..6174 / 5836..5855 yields 0.12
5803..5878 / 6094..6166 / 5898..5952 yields -0.04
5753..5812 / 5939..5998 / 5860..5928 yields 0.12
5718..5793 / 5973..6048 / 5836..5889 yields 0.22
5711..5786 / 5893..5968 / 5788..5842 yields 0.02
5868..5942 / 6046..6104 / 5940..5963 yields -0.09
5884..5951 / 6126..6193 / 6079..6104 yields 0.08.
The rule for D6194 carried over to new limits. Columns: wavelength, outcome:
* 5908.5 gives 22.46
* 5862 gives 17.66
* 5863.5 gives 22.71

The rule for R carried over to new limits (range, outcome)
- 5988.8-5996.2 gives 24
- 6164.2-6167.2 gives 33.5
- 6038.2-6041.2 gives 30.2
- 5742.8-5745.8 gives 24.6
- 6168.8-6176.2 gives 30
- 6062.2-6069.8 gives 28.8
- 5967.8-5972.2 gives 26.9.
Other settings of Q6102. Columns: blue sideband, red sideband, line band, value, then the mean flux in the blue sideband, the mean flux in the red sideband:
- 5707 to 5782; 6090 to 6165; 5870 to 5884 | 0.49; 21.8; 29.5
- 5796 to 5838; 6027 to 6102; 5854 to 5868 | 0.18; 22.1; 26.5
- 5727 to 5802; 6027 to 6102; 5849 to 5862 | 0.22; 22.1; 26.5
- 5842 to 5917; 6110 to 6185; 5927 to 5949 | -0.06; 20.8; 30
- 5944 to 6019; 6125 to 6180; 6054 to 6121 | 0.04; 25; 30.4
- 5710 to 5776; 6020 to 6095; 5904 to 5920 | 0.01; 21.8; 26.1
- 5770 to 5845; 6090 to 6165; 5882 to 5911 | 0.06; 22.5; 29.5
